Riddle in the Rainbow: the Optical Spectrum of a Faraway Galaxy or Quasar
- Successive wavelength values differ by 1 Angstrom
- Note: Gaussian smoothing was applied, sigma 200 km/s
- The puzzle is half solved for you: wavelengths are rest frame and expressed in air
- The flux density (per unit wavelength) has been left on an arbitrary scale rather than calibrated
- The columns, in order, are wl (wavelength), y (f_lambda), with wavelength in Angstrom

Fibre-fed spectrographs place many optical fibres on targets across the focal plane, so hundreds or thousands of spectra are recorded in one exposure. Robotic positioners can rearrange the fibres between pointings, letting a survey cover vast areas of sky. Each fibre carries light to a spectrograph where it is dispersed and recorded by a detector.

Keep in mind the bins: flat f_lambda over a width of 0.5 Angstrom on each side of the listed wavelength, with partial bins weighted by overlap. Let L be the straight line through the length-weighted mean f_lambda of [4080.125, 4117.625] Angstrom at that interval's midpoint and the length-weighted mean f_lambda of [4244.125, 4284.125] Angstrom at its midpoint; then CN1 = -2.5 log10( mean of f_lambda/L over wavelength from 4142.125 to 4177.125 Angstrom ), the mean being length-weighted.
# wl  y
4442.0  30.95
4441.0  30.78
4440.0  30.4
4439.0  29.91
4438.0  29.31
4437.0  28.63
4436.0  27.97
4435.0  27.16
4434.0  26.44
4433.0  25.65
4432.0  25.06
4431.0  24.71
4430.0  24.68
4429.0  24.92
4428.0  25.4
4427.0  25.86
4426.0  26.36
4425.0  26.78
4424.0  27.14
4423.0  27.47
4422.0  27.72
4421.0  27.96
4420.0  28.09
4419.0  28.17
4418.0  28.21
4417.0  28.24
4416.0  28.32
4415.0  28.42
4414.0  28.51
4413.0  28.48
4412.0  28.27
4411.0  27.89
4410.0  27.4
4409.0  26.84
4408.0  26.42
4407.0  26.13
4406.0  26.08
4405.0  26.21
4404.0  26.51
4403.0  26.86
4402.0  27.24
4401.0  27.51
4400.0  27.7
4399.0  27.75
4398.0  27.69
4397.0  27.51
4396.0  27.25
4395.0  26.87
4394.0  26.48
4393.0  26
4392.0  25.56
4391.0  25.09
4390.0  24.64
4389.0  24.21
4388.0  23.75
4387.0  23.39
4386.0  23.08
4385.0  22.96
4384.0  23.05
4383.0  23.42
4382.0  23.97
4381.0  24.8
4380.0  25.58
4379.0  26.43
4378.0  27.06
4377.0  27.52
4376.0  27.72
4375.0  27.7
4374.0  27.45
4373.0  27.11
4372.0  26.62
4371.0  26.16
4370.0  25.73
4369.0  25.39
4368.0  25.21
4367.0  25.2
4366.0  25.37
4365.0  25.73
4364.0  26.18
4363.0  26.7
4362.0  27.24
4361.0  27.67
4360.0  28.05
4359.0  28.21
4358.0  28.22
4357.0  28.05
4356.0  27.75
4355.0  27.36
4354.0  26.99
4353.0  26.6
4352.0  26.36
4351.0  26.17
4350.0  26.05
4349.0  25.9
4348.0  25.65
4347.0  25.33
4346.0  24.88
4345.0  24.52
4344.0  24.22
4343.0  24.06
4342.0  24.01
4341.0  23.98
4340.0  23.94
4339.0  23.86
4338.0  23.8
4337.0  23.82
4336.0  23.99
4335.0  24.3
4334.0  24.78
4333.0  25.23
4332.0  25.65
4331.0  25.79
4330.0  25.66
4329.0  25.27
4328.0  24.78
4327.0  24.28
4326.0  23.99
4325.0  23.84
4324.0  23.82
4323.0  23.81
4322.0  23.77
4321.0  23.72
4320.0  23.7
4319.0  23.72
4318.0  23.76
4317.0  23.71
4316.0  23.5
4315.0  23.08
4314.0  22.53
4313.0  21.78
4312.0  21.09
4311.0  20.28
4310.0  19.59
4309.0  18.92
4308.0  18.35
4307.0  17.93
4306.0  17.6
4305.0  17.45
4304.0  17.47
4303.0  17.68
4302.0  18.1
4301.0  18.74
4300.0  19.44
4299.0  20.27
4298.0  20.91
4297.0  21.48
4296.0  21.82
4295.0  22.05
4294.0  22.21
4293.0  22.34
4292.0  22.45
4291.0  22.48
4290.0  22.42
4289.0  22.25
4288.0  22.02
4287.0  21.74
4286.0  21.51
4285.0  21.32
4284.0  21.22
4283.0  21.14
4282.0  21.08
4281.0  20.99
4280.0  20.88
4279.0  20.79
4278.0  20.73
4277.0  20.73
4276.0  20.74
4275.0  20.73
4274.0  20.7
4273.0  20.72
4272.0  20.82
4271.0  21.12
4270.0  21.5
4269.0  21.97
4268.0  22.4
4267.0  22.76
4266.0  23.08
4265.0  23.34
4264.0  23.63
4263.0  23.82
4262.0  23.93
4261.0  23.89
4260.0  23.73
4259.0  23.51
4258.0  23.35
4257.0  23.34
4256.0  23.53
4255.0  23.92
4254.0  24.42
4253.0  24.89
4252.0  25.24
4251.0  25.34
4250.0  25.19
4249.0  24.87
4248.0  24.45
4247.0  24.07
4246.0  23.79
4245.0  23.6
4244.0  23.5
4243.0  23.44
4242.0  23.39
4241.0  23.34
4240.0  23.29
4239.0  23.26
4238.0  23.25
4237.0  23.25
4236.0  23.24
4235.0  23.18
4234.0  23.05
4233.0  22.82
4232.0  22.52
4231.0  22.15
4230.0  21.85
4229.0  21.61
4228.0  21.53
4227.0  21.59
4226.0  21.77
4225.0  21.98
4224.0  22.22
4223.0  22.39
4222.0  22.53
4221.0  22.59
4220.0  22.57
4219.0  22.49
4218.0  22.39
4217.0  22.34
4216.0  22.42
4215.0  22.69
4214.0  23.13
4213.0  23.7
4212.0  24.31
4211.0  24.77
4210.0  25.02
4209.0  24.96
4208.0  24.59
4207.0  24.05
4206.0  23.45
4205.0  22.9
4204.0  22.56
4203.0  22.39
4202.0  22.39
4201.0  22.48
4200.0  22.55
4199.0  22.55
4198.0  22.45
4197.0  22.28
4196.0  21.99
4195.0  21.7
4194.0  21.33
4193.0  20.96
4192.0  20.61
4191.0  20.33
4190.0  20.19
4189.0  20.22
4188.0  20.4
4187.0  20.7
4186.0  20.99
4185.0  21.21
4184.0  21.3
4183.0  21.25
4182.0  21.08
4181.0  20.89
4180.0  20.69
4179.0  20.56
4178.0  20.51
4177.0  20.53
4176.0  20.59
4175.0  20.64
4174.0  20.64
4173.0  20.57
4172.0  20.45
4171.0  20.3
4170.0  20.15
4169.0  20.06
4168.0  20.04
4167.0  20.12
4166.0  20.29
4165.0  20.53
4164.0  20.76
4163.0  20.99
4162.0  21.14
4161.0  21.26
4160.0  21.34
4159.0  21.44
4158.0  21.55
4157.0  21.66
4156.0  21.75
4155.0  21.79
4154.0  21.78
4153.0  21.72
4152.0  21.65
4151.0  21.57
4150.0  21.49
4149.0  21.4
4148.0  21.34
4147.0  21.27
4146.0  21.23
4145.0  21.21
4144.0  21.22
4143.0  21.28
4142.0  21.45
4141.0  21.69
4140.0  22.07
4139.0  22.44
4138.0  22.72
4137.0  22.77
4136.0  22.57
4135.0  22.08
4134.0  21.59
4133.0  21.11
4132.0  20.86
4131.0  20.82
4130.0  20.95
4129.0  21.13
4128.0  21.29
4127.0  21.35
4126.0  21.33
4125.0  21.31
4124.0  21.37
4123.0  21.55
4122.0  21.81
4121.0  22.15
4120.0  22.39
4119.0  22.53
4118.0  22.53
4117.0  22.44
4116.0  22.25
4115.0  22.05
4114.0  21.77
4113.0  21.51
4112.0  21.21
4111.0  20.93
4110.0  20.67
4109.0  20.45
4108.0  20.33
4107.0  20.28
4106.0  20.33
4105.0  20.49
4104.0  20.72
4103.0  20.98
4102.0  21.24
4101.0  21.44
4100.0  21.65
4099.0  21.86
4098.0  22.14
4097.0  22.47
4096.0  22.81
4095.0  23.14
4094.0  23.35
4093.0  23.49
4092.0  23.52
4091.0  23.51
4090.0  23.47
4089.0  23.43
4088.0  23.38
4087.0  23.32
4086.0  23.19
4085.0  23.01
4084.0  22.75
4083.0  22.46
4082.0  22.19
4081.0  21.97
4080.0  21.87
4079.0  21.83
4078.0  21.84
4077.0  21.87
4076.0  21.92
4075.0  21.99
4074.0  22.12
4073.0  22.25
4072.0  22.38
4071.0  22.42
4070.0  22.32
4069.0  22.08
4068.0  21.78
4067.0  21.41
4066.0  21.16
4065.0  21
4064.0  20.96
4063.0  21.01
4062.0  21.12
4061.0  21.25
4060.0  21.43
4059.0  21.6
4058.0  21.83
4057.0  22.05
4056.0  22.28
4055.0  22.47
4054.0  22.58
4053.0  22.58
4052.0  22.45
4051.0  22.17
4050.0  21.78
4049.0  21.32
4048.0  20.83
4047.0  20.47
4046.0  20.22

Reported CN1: 0.06 mag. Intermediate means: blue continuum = 22.1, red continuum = 22.8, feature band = 21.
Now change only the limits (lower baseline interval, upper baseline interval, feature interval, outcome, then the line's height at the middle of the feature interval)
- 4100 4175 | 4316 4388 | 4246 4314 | 0.11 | 24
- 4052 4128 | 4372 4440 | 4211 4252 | 0.04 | 24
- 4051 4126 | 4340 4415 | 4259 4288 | 0.13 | 24.7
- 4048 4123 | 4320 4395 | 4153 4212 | 0.08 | 23.2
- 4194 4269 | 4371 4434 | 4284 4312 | 0.20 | 24.4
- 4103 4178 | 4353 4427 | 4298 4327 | 0.18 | 25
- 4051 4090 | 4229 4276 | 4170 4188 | 0.10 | 22.7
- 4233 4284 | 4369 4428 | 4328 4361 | -0.02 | 25.1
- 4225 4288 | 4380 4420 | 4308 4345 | 0.04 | 24.5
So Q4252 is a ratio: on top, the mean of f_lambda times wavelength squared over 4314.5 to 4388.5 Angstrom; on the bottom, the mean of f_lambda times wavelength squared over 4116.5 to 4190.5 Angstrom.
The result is 1.31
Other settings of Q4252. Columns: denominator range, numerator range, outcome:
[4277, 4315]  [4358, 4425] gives 1.35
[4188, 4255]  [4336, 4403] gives 1.21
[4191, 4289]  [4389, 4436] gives 1.28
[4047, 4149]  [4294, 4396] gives 1.25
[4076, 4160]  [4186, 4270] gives 1.11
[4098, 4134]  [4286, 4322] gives 1.08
